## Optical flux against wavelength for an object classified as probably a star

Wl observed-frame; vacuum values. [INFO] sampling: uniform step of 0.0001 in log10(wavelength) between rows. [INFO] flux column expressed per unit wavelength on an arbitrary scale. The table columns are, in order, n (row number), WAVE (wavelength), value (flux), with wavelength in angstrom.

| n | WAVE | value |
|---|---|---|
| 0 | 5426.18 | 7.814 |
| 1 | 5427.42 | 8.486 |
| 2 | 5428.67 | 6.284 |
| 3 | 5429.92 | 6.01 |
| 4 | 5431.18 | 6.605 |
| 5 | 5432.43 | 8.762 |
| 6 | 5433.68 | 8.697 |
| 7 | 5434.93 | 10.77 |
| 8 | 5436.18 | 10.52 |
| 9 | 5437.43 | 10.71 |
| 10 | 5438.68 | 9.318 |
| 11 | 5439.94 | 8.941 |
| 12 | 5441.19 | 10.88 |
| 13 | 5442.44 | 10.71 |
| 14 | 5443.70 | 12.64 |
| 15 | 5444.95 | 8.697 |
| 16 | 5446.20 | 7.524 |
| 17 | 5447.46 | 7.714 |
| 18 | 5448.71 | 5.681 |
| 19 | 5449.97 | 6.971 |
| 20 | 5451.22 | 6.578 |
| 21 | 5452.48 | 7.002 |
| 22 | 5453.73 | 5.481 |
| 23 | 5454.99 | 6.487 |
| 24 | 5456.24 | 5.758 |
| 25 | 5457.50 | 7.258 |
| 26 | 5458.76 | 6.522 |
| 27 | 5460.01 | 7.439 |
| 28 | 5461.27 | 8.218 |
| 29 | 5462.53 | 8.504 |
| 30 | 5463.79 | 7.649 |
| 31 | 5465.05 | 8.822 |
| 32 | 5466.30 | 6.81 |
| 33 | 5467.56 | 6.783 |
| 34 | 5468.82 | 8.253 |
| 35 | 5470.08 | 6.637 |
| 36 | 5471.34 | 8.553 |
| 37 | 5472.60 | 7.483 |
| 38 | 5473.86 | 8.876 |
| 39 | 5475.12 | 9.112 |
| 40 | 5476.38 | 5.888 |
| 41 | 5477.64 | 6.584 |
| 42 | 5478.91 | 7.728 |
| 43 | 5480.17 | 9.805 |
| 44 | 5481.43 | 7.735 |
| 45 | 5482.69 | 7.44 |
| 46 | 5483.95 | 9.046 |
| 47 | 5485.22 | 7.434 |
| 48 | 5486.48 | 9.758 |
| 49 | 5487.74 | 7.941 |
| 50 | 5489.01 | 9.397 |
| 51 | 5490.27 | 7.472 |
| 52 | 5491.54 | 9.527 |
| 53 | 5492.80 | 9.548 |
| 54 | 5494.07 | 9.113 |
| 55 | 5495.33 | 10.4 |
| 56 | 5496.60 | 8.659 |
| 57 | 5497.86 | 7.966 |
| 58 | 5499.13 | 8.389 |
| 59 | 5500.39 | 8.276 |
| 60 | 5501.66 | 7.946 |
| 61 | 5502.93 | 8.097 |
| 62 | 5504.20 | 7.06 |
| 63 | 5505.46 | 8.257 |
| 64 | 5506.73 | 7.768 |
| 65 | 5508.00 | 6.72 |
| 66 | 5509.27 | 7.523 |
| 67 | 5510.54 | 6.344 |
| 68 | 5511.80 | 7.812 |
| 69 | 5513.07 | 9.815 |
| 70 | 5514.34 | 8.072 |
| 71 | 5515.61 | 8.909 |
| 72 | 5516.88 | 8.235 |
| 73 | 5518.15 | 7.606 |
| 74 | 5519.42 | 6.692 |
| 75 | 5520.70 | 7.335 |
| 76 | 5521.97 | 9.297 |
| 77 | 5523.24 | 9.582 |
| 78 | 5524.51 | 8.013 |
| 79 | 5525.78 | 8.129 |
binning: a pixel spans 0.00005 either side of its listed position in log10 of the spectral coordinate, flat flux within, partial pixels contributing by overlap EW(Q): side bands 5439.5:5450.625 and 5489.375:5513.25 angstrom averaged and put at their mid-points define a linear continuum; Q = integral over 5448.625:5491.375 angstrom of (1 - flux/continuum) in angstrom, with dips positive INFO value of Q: 4.8 angstrom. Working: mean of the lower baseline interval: 8.86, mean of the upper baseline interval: 8.23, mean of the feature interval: 7.61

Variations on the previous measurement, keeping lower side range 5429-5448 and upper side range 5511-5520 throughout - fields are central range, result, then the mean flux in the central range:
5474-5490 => 0.8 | 8.16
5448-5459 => 3.1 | 6.42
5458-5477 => 2.4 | 7.7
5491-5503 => -0.6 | 8.82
